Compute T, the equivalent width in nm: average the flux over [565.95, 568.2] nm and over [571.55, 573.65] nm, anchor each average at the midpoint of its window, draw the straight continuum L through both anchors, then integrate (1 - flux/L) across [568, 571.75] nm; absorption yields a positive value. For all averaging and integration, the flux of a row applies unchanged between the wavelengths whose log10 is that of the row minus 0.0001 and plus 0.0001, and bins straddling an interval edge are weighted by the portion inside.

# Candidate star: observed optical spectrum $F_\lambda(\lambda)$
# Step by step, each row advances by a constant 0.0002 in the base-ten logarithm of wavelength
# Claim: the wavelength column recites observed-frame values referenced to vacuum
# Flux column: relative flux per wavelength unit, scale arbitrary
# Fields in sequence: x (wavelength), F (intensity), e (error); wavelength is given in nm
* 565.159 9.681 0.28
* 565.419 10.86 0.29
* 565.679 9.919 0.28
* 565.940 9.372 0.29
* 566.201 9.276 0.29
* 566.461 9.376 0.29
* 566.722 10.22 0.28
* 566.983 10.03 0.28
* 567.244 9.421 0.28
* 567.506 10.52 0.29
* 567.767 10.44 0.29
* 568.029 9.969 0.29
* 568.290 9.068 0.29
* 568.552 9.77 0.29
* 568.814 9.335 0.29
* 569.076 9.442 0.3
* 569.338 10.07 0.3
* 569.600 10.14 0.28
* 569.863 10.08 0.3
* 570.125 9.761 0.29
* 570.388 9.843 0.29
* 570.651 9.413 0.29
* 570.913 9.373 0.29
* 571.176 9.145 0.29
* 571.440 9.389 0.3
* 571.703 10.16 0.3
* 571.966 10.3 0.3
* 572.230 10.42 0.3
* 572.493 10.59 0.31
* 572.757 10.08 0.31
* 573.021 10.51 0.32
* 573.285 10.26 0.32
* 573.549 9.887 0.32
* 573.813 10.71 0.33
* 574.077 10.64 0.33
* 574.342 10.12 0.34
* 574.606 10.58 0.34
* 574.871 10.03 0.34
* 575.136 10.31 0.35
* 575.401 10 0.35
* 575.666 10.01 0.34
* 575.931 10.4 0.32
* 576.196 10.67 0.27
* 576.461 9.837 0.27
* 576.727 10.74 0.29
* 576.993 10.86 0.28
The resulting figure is 0.16 nm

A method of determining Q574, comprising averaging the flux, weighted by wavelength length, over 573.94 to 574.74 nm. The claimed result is 10.4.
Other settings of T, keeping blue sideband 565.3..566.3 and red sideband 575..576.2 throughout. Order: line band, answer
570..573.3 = 0.05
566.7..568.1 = -0.02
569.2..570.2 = 0.00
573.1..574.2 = -0.02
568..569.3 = 0.06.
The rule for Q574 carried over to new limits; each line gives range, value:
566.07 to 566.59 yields 9.33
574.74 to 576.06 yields 10.1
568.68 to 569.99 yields 9.81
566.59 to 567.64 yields 10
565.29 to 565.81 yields 10.4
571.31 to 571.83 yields 9.78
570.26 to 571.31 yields 9.44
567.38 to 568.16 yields 10.3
